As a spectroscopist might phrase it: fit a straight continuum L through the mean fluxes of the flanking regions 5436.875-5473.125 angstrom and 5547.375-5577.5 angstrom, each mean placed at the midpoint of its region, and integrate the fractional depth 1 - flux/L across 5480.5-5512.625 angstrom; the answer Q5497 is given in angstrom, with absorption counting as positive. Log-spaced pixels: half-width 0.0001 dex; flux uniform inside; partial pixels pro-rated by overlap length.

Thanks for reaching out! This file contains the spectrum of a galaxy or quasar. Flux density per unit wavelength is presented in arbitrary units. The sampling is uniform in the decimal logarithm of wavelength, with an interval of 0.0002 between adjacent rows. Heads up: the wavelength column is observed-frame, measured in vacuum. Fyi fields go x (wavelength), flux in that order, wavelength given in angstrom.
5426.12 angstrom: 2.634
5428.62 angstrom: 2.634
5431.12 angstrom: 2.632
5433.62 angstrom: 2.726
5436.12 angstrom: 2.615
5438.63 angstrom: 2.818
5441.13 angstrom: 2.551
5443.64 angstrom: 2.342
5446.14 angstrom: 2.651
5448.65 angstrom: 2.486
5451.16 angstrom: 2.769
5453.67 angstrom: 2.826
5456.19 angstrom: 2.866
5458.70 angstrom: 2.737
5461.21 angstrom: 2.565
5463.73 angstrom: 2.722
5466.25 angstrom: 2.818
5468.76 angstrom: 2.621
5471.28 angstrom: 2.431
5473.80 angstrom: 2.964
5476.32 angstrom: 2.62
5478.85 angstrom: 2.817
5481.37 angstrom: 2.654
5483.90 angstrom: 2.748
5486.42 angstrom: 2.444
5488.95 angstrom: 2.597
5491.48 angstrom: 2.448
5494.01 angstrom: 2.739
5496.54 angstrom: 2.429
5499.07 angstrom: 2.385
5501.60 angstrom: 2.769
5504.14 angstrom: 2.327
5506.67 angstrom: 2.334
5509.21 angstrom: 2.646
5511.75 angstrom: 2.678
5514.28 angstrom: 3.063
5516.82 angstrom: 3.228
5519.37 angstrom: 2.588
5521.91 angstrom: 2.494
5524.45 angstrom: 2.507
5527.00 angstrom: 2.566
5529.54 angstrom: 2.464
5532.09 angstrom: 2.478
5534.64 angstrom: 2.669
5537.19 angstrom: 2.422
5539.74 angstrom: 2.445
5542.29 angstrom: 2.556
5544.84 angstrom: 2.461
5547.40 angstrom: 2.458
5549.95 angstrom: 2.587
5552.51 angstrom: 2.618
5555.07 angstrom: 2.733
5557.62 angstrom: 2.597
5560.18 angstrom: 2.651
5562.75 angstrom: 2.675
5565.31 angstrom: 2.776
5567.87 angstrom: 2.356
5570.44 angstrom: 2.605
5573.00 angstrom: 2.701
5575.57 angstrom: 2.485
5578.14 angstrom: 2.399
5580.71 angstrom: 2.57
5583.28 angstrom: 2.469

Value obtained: 1.1 angstrom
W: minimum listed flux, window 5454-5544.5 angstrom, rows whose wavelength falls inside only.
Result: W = 2.327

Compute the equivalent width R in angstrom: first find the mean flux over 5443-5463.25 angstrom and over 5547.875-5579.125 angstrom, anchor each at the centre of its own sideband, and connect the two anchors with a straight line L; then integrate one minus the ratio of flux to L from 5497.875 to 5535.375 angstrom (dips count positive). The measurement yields 0.2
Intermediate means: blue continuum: 2.67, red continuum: 2.6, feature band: 2.61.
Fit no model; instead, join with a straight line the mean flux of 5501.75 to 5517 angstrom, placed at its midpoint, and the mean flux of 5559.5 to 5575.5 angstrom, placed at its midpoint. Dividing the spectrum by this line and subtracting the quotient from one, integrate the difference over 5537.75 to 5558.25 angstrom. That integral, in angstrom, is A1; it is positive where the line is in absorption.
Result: 0.7 angstrom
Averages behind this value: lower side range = 2.68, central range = 2.55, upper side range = 2.61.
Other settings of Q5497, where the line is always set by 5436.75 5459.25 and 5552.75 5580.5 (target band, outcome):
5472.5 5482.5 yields -0.4 angstrom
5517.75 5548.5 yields 1.2 angstrom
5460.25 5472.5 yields 0.1 angstrom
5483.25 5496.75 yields 0.4 angstrom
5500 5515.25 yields 0.1 angstrom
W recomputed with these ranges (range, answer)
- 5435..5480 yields 2.342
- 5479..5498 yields 2.429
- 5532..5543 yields 2.422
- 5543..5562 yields 2.458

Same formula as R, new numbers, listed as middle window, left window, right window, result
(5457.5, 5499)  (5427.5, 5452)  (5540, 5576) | -0.5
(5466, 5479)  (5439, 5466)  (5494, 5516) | -0.3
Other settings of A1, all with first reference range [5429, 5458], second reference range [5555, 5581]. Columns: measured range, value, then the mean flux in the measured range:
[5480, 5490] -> 0.1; 2.61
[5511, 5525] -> -0.8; 2.78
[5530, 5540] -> 0.4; 2.51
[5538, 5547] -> 0.4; 2.48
